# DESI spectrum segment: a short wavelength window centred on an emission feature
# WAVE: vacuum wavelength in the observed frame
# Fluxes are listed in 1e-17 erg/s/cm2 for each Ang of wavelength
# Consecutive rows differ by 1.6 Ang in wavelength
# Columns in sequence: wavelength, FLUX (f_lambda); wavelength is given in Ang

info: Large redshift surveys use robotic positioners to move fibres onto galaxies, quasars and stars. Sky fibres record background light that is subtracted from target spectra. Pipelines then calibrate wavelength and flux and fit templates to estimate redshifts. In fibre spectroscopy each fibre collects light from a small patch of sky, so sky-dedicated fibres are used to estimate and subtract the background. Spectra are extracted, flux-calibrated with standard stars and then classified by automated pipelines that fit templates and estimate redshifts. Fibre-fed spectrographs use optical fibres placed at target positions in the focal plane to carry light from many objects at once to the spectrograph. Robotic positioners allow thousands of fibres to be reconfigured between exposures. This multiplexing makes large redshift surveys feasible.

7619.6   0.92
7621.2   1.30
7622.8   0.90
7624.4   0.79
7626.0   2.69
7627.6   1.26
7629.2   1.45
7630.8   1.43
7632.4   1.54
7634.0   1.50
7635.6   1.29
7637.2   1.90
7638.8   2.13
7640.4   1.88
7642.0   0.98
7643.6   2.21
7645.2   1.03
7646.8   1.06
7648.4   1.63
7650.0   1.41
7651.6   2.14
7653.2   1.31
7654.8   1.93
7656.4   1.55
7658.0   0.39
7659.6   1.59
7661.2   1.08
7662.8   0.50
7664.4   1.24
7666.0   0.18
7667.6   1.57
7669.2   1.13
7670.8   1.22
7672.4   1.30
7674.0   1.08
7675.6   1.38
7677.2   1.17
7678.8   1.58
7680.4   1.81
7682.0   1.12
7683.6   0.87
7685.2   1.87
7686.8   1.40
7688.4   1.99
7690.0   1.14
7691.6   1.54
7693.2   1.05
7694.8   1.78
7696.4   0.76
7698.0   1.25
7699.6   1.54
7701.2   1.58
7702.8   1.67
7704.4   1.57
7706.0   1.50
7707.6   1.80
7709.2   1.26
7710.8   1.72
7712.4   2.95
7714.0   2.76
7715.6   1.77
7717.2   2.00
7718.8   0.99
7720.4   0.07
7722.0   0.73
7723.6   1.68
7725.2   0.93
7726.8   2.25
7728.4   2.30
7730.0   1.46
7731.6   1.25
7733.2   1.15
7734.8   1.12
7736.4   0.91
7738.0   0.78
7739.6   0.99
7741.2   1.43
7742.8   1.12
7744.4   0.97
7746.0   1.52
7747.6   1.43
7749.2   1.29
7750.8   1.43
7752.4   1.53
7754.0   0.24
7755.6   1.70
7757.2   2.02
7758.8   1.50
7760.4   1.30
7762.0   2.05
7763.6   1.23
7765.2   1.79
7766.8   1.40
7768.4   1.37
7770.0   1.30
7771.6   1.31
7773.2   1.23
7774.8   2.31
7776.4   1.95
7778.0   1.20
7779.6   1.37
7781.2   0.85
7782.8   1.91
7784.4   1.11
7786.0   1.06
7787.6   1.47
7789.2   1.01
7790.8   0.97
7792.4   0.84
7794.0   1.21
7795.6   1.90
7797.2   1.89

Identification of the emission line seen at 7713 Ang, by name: [S II]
